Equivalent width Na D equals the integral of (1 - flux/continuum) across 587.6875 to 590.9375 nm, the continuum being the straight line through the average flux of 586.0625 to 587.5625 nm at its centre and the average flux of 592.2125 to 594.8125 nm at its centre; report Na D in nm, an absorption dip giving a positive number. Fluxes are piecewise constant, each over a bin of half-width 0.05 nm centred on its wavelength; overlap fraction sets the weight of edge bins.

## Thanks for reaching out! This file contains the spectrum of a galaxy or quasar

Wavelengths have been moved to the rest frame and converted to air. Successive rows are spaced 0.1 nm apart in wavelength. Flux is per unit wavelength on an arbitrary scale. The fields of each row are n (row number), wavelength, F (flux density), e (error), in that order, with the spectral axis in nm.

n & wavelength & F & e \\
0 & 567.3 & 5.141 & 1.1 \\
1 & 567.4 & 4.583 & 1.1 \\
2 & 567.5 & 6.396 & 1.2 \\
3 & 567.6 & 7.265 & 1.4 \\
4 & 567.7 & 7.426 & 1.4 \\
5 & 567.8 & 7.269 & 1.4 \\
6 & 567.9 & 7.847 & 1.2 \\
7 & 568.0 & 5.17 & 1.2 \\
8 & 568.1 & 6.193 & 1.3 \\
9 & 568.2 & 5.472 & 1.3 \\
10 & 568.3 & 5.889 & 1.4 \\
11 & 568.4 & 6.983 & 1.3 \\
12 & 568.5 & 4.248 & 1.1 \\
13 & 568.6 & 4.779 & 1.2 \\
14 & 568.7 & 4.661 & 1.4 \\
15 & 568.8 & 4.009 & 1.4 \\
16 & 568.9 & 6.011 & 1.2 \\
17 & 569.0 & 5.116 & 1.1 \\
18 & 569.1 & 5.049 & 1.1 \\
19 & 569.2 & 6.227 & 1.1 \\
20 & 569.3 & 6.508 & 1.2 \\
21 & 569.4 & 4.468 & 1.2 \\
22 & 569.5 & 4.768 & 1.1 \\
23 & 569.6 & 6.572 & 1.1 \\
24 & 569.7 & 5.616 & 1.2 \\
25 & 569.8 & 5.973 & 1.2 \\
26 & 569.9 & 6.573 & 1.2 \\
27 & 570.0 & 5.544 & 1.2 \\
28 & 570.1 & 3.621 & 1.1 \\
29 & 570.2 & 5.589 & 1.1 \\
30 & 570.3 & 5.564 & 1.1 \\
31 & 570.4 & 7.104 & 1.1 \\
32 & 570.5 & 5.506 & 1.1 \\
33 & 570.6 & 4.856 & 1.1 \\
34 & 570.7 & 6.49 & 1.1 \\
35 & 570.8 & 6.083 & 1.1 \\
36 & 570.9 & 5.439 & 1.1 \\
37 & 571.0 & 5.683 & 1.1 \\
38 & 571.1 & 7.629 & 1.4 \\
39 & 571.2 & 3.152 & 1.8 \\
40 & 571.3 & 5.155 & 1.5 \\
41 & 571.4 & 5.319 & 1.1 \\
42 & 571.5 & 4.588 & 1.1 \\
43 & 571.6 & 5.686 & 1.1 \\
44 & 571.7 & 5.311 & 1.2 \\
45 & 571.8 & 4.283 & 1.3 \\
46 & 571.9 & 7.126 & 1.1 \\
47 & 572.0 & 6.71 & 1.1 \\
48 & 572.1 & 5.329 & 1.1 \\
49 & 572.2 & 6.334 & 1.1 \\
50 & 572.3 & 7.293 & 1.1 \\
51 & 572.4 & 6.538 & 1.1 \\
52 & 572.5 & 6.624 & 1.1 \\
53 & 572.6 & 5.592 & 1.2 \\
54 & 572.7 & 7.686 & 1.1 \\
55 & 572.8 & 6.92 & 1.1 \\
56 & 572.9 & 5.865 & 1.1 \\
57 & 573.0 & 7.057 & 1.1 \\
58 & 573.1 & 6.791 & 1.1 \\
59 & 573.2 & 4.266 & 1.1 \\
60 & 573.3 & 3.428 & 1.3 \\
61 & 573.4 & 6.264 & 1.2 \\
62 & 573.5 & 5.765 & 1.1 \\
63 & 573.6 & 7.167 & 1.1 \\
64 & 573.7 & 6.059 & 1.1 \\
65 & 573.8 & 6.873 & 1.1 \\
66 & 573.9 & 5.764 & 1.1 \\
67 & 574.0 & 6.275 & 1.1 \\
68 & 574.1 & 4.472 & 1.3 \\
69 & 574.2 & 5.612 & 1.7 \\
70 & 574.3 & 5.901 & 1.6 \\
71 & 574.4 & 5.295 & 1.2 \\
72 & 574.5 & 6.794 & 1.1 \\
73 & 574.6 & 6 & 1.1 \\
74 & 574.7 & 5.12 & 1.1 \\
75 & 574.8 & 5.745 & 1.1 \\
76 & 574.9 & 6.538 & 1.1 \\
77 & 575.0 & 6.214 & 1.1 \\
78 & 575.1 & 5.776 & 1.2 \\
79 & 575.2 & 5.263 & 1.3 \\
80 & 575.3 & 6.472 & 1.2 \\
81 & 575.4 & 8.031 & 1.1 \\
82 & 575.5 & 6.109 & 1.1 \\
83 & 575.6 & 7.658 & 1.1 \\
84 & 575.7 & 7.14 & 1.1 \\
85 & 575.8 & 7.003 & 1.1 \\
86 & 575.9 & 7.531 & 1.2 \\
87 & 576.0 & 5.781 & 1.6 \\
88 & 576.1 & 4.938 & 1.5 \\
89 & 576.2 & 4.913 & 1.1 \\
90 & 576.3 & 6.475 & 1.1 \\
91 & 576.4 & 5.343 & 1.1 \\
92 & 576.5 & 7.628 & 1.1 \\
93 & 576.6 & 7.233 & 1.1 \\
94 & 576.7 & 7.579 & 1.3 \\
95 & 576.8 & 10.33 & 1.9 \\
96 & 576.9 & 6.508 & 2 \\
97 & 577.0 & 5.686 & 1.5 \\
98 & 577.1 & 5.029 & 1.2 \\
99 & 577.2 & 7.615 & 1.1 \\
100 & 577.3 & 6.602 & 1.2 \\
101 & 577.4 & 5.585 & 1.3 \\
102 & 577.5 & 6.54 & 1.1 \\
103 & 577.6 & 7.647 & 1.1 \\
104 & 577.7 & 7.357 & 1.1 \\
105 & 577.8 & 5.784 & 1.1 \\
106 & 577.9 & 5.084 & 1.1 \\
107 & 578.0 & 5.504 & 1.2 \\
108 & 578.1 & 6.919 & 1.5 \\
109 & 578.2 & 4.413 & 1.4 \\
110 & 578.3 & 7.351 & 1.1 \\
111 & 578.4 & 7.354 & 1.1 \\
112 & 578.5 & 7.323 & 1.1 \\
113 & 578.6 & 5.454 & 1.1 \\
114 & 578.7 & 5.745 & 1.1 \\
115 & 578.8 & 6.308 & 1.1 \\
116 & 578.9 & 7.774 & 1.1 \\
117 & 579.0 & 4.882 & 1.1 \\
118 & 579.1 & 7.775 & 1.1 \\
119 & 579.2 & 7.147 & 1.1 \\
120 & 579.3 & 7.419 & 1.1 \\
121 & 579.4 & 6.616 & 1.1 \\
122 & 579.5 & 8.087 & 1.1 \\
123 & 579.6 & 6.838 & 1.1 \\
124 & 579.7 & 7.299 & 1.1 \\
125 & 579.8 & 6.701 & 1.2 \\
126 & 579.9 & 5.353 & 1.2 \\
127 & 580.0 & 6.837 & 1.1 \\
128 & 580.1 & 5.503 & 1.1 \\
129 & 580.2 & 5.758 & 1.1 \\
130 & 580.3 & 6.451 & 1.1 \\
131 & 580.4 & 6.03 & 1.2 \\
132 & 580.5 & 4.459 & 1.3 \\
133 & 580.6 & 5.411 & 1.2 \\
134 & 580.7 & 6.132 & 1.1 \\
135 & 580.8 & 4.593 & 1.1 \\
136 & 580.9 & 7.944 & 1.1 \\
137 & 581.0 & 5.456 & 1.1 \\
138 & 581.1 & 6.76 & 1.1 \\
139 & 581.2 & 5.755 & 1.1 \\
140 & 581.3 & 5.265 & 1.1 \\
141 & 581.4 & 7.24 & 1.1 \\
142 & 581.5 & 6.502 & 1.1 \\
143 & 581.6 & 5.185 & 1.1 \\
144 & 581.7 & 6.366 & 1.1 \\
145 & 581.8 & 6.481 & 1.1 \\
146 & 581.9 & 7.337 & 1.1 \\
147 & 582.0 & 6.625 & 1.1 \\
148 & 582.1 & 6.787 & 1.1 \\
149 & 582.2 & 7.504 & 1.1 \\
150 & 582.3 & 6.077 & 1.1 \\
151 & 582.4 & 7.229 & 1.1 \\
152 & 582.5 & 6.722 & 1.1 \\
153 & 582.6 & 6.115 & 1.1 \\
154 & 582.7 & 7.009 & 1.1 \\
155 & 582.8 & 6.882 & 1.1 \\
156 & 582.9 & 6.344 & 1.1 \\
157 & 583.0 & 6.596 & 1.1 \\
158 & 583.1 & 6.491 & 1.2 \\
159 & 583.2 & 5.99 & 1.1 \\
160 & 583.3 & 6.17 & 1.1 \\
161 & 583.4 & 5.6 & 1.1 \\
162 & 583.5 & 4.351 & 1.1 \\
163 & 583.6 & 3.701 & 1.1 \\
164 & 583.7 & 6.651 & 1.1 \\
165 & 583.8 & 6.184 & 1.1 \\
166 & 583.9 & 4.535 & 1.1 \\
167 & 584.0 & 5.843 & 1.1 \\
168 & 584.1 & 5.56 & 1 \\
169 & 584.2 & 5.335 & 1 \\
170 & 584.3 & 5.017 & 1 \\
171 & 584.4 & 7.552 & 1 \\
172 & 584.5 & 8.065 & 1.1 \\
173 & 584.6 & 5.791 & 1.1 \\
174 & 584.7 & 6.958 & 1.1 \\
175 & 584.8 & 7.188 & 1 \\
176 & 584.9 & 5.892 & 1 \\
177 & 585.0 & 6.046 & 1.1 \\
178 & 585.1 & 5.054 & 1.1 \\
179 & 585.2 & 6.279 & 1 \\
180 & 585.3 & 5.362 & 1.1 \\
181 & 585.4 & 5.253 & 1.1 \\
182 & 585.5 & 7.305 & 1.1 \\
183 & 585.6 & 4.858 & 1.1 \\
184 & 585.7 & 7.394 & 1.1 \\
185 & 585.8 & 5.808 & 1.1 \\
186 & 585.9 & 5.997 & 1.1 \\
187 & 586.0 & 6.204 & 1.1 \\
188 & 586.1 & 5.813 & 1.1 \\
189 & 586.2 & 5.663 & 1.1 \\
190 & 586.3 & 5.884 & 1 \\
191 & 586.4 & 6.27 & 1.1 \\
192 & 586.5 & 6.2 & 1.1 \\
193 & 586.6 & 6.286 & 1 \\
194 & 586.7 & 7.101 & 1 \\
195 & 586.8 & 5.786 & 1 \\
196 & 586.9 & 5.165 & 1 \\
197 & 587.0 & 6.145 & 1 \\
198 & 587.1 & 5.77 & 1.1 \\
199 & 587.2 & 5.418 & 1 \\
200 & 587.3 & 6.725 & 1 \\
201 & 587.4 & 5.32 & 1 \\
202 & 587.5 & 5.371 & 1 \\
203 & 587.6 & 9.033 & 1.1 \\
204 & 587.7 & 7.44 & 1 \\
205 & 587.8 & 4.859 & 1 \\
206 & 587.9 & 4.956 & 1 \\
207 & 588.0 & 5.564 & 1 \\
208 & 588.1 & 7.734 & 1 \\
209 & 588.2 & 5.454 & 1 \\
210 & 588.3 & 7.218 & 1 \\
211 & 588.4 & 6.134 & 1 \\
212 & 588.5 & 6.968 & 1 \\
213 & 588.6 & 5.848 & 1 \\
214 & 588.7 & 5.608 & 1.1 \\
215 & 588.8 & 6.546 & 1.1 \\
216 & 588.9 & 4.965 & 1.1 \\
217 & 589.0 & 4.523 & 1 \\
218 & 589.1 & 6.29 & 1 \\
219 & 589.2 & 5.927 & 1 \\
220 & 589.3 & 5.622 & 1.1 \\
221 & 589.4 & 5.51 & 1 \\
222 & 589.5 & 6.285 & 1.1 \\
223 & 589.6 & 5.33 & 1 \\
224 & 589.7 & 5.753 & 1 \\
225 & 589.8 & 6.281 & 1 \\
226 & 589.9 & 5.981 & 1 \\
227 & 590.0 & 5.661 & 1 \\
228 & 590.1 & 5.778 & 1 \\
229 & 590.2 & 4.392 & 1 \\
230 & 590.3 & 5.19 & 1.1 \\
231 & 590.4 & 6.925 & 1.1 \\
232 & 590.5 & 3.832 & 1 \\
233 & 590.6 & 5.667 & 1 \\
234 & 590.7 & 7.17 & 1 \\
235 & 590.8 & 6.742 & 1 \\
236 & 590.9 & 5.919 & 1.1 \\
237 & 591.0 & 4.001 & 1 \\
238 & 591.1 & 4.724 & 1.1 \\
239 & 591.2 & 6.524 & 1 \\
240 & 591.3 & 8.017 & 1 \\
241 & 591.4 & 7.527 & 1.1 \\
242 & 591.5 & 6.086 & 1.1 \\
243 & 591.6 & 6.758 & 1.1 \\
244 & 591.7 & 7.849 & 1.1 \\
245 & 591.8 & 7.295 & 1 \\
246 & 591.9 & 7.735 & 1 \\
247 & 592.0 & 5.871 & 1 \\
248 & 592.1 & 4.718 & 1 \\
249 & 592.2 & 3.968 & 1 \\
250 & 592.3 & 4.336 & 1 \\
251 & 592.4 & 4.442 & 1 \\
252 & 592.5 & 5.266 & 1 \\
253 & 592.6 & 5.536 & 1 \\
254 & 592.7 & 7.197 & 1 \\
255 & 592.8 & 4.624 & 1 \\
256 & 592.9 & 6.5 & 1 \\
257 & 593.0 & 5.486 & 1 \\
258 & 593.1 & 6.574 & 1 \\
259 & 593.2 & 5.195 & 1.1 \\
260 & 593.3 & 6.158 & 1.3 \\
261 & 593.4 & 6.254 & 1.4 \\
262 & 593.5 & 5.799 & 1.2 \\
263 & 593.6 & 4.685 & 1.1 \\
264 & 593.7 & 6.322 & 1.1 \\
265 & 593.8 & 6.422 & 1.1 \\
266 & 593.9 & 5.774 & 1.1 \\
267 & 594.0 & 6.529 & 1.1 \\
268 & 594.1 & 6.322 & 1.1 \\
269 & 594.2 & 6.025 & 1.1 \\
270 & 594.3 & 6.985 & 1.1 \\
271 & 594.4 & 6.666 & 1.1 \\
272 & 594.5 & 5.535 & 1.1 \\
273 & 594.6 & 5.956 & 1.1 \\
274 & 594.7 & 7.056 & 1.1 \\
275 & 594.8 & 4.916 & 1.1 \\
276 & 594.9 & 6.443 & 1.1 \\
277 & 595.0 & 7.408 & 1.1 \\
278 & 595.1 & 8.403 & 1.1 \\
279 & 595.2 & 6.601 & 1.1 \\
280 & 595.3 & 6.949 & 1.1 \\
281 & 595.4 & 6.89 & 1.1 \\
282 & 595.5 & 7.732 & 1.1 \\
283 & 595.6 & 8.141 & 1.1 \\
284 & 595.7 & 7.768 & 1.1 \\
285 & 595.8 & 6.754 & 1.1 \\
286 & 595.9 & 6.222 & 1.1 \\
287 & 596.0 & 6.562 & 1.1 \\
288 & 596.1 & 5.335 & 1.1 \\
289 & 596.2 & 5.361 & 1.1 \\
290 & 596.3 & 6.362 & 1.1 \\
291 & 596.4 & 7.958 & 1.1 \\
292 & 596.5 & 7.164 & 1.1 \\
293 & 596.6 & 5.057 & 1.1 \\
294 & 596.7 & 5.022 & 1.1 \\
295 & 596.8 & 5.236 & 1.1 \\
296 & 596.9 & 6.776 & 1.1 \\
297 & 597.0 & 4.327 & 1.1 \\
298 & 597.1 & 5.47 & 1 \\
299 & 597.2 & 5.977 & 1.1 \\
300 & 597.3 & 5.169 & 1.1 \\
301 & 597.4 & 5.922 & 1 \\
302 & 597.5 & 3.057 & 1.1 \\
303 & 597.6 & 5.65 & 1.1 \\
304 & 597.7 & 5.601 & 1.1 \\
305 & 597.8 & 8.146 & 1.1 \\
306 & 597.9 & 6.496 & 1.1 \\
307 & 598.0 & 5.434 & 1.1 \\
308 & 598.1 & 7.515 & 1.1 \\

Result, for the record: 0.03 nm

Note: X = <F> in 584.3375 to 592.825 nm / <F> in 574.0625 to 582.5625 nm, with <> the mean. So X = 0.9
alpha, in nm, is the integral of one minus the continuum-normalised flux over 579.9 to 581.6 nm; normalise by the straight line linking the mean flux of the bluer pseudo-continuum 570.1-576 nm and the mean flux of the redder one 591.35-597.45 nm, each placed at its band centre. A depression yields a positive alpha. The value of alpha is 0.031 nm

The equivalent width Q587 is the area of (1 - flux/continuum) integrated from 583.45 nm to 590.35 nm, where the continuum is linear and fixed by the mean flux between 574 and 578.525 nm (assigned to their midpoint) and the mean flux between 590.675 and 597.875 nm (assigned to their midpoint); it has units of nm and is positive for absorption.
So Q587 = 0.33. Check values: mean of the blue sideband 6.38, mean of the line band 5.94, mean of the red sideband 6.15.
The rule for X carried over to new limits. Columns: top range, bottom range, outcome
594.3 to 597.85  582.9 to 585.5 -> 1.06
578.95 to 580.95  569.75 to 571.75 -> 1.15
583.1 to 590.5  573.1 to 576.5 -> 0.98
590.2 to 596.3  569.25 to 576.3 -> 1.04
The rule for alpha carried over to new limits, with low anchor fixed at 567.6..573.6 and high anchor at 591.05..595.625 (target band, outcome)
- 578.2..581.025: -0.20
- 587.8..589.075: 0.05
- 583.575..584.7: 0.03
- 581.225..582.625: -0.12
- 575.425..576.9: -0.23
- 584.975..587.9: 0.04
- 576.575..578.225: -0.18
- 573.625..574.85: 0.00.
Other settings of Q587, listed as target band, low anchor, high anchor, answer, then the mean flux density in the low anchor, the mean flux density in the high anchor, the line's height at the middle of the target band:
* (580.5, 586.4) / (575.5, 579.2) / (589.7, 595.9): 0.251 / 6.55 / 6.17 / 6.4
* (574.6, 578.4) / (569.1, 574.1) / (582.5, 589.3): -0.348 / 5.84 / 6.05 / 5.91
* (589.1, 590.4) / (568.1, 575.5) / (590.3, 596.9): 0.087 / 5.79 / 6.2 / 6.13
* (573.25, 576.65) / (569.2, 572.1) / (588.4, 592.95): -0.282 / 5.61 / 5.86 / 5.66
